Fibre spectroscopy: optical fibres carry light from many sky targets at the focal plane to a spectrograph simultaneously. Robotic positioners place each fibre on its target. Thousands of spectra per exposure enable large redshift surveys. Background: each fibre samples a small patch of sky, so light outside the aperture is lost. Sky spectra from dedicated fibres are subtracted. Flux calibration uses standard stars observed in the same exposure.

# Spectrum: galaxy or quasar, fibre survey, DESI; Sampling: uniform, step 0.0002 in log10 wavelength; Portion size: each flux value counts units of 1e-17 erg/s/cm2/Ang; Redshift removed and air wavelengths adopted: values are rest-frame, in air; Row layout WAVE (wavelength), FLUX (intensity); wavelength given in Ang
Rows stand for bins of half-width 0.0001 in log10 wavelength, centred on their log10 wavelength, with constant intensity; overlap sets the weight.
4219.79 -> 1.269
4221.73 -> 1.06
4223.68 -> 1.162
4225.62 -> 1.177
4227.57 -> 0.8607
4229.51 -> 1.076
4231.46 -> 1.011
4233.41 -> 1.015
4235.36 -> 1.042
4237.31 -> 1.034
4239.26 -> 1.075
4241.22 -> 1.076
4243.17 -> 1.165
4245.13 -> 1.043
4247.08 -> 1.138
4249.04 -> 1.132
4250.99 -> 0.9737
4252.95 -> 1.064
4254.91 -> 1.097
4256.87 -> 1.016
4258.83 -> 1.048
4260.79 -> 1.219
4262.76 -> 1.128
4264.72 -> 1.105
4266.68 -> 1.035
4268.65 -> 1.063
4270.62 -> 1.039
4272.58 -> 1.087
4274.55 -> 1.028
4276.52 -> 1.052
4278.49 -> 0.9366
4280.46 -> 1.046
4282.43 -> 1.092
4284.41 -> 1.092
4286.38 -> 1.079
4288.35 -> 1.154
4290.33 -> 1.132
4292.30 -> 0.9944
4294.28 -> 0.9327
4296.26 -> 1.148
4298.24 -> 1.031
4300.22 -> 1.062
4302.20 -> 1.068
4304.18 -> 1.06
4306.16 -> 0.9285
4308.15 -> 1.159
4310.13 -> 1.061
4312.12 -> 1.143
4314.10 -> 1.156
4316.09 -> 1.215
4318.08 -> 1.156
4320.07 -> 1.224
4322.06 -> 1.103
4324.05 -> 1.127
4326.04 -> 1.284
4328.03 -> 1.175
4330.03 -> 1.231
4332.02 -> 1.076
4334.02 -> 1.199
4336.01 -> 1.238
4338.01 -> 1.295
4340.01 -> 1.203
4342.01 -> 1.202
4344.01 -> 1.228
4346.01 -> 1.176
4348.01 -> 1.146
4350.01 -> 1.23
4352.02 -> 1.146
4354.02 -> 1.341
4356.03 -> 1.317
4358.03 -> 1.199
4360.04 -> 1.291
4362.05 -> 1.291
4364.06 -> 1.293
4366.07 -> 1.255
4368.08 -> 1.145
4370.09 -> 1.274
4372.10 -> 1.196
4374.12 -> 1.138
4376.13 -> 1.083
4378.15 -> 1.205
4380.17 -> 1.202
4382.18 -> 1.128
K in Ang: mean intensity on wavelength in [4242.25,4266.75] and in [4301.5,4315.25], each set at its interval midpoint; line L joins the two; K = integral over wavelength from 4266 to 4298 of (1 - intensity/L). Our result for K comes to 0.9 Ang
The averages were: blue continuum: 1.09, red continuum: 1.08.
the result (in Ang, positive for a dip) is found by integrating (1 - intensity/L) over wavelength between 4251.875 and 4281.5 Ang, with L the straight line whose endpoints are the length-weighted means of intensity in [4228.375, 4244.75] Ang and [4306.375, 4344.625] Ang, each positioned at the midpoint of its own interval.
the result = 0.93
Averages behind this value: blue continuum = 1.06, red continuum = 1.18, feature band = 1.06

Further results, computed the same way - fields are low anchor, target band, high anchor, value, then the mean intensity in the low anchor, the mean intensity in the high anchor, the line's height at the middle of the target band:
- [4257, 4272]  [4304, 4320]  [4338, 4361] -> 0.6 Ang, 1.09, 1.23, 1.17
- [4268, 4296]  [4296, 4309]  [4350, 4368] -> 0.6 Ang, 1.05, 1.26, 1.11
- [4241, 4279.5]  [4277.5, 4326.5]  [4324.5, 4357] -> 2.3 Ang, 1.07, 1.22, 1.15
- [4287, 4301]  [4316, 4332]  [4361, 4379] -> -0.8 Ang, 1.07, 1.21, 1.12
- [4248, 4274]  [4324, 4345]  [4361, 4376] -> -0.6 Ang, 1.08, 1.22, 1.17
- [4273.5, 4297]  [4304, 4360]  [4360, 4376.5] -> -1.7 Ang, 1.06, 1.22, 1.15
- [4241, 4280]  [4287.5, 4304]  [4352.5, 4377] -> 0.9 Ang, 1.07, 1.23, 1.13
